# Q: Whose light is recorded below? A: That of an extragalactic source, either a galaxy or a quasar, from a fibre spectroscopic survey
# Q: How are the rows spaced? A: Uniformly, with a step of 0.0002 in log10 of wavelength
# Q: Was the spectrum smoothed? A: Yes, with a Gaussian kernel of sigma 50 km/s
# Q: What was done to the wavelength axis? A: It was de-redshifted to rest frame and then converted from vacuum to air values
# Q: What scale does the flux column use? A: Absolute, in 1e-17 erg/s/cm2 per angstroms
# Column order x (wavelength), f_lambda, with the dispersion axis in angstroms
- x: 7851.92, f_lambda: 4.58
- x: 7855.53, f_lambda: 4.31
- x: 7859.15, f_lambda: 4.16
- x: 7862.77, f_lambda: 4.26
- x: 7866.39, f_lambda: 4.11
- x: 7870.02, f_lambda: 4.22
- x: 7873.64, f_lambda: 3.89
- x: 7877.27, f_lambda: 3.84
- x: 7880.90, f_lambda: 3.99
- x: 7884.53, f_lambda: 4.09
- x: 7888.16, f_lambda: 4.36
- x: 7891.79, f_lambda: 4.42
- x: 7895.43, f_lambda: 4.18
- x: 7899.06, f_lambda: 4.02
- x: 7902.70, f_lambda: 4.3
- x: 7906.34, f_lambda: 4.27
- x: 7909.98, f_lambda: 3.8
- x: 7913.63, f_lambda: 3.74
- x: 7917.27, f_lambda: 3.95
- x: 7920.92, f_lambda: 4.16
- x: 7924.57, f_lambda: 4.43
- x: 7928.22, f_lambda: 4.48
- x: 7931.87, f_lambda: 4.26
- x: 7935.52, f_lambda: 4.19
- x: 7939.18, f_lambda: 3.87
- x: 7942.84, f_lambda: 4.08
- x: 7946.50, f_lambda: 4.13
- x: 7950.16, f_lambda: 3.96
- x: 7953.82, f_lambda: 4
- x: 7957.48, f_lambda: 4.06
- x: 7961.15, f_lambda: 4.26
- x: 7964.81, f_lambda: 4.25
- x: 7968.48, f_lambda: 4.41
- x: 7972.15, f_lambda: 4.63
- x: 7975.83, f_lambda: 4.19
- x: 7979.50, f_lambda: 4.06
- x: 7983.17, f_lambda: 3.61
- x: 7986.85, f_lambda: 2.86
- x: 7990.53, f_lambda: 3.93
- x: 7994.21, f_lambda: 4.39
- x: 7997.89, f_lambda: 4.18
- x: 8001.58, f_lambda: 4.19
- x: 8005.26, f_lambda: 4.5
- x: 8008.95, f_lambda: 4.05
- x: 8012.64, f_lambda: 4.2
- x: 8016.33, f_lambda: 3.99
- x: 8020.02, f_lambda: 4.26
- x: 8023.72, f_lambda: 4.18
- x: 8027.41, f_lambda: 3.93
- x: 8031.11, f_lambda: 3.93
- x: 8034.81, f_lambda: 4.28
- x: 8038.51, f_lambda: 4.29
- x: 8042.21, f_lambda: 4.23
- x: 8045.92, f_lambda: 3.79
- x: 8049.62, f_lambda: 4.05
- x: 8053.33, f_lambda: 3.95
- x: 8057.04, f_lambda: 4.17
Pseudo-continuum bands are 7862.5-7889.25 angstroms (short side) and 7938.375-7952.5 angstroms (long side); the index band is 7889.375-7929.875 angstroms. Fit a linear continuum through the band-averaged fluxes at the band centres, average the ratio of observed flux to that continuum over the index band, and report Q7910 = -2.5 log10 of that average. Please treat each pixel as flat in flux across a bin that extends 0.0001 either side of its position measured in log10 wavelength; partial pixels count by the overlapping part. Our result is -0.03 mag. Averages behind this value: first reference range 4.08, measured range 4.16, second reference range 4.02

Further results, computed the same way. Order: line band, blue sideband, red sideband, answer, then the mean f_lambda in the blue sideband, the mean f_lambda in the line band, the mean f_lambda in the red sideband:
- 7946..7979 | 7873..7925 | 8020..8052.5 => -0.031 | 4.09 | 4.21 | 4.09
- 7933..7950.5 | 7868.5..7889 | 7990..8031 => 0.011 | 4.05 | 4.06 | 4.16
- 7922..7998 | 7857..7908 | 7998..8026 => 0.018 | 4.15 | 4.1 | 4.19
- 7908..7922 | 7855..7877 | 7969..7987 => 0.046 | 4.13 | 3.9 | 4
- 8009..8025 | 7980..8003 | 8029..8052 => -0.043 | 3.87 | 4.14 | 4.09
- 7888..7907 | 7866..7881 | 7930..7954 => -0.058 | 4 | 4.25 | 4.08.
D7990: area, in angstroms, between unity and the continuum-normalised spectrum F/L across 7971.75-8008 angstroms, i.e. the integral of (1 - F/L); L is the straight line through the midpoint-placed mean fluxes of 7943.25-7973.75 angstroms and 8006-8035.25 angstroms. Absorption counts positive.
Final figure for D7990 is 1.1 angstroms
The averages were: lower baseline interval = 4.2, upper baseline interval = 4.11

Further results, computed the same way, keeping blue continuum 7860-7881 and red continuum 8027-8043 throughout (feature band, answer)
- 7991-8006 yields -0.5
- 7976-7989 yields 1.6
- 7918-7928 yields -0.5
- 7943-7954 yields 0.2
